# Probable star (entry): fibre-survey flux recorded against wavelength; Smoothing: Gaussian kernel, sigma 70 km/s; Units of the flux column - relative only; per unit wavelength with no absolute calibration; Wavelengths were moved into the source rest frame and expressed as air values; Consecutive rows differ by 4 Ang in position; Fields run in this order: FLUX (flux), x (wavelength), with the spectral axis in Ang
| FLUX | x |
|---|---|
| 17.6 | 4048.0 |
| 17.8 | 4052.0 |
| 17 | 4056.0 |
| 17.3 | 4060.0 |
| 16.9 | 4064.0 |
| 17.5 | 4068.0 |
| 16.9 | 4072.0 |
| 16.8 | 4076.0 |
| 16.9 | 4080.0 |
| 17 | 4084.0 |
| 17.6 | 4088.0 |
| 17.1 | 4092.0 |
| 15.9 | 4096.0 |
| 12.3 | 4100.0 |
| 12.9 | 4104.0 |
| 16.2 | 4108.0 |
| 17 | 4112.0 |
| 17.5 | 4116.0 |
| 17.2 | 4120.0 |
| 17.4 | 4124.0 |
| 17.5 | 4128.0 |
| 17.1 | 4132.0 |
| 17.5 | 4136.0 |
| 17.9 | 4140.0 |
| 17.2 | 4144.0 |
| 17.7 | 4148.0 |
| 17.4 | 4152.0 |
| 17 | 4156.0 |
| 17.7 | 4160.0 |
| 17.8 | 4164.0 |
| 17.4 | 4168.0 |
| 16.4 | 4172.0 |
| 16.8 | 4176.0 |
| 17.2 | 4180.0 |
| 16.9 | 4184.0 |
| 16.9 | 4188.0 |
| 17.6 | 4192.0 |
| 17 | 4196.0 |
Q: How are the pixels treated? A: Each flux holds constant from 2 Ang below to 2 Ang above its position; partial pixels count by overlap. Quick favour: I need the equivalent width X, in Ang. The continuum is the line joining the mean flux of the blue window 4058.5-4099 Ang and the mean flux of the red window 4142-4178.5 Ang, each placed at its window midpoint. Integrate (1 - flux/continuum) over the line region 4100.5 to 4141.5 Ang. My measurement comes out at 1.1 Ang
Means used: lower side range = 16.9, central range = 16.6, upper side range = 17.3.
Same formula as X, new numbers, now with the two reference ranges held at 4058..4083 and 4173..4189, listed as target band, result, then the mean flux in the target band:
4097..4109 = 2.3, 13.8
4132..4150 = -0.6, 17.5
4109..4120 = -0.1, 17.1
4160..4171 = -0.4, 17.5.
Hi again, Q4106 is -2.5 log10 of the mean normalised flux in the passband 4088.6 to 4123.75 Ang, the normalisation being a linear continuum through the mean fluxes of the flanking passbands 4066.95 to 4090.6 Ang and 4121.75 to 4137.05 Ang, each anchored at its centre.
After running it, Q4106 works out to 0.09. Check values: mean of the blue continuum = 17.1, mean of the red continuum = 17.4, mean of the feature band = 15.9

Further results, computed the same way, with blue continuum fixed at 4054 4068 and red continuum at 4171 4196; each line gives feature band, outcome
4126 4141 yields -0.03 mag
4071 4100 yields 0.03 mag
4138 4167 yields -0.03 mag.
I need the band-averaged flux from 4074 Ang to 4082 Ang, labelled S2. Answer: 16.9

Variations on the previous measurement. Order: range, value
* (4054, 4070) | 17.2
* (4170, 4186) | 16.8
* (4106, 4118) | 16.9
